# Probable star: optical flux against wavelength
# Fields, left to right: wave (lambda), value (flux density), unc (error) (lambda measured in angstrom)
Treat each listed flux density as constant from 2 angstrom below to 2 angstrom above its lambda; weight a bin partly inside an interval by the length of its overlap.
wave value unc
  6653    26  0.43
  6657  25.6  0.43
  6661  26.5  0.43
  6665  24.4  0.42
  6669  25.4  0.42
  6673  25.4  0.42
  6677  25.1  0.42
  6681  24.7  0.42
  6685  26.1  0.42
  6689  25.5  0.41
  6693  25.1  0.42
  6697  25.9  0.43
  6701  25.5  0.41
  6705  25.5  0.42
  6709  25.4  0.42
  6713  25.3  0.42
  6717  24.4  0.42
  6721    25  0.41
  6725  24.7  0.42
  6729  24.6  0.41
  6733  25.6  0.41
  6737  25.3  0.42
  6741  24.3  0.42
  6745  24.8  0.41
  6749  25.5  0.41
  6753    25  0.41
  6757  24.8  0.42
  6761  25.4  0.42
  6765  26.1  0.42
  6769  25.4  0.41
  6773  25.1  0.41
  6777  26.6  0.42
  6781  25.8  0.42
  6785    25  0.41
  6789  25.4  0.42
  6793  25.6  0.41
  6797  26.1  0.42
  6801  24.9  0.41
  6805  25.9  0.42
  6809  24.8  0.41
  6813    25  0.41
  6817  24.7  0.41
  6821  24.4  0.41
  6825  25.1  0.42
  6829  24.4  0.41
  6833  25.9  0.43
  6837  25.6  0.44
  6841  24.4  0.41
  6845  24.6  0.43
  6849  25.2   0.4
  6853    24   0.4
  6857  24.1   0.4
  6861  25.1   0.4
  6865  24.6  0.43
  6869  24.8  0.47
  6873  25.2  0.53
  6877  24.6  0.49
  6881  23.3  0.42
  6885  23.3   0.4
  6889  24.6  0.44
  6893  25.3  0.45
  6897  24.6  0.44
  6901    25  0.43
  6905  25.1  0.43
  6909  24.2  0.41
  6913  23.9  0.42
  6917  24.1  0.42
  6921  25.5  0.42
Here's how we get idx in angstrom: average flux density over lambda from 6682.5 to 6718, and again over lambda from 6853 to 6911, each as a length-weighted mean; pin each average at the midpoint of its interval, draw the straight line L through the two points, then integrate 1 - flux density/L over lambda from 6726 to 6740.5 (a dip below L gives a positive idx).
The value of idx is 0.1 angstrom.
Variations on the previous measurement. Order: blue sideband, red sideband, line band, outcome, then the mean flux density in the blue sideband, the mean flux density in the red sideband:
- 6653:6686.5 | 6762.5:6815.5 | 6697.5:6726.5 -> 0.33 angstrom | 25.4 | 25.5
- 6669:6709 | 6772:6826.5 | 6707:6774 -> 0.72 angstrom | 25.4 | 25.3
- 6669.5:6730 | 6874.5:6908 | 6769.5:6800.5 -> -0.89 angstrom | 25.2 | 24.5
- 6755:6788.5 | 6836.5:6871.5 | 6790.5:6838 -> -0.20 angstrom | 25.5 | 24.7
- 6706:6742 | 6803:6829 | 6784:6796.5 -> -0.25 angstrom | 25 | 24.9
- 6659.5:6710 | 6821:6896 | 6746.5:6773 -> -0.26 angstrom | 25.4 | 24.7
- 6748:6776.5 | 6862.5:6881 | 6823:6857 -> 0.01 angstrom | 25.4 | 24.6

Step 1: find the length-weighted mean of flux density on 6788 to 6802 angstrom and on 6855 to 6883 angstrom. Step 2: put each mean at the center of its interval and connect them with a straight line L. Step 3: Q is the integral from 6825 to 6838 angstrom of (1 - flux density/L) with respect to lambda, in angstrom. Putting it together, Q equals -0.1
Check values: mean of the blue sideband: 25.6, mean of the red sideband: 24.5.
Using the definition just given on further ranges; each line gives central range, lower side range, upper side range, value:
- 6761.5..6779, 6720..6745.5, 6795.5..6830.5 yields -0.6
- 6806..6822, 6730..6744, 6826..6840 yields 0.2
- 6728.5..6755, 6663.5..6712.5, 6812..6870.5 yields 0.1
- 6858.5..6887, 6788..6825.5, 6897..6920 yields 0.4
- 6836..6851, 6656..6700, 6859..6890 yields -0.2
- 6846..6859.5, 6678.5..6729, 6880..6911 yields 0.1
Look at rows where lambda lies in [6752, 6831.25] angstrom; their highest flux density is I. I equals 26.6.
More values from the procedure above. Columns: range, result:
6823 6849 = 25.9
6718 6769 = 26.1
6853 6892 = 25.2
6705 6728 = 25.5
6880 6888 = 23.3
